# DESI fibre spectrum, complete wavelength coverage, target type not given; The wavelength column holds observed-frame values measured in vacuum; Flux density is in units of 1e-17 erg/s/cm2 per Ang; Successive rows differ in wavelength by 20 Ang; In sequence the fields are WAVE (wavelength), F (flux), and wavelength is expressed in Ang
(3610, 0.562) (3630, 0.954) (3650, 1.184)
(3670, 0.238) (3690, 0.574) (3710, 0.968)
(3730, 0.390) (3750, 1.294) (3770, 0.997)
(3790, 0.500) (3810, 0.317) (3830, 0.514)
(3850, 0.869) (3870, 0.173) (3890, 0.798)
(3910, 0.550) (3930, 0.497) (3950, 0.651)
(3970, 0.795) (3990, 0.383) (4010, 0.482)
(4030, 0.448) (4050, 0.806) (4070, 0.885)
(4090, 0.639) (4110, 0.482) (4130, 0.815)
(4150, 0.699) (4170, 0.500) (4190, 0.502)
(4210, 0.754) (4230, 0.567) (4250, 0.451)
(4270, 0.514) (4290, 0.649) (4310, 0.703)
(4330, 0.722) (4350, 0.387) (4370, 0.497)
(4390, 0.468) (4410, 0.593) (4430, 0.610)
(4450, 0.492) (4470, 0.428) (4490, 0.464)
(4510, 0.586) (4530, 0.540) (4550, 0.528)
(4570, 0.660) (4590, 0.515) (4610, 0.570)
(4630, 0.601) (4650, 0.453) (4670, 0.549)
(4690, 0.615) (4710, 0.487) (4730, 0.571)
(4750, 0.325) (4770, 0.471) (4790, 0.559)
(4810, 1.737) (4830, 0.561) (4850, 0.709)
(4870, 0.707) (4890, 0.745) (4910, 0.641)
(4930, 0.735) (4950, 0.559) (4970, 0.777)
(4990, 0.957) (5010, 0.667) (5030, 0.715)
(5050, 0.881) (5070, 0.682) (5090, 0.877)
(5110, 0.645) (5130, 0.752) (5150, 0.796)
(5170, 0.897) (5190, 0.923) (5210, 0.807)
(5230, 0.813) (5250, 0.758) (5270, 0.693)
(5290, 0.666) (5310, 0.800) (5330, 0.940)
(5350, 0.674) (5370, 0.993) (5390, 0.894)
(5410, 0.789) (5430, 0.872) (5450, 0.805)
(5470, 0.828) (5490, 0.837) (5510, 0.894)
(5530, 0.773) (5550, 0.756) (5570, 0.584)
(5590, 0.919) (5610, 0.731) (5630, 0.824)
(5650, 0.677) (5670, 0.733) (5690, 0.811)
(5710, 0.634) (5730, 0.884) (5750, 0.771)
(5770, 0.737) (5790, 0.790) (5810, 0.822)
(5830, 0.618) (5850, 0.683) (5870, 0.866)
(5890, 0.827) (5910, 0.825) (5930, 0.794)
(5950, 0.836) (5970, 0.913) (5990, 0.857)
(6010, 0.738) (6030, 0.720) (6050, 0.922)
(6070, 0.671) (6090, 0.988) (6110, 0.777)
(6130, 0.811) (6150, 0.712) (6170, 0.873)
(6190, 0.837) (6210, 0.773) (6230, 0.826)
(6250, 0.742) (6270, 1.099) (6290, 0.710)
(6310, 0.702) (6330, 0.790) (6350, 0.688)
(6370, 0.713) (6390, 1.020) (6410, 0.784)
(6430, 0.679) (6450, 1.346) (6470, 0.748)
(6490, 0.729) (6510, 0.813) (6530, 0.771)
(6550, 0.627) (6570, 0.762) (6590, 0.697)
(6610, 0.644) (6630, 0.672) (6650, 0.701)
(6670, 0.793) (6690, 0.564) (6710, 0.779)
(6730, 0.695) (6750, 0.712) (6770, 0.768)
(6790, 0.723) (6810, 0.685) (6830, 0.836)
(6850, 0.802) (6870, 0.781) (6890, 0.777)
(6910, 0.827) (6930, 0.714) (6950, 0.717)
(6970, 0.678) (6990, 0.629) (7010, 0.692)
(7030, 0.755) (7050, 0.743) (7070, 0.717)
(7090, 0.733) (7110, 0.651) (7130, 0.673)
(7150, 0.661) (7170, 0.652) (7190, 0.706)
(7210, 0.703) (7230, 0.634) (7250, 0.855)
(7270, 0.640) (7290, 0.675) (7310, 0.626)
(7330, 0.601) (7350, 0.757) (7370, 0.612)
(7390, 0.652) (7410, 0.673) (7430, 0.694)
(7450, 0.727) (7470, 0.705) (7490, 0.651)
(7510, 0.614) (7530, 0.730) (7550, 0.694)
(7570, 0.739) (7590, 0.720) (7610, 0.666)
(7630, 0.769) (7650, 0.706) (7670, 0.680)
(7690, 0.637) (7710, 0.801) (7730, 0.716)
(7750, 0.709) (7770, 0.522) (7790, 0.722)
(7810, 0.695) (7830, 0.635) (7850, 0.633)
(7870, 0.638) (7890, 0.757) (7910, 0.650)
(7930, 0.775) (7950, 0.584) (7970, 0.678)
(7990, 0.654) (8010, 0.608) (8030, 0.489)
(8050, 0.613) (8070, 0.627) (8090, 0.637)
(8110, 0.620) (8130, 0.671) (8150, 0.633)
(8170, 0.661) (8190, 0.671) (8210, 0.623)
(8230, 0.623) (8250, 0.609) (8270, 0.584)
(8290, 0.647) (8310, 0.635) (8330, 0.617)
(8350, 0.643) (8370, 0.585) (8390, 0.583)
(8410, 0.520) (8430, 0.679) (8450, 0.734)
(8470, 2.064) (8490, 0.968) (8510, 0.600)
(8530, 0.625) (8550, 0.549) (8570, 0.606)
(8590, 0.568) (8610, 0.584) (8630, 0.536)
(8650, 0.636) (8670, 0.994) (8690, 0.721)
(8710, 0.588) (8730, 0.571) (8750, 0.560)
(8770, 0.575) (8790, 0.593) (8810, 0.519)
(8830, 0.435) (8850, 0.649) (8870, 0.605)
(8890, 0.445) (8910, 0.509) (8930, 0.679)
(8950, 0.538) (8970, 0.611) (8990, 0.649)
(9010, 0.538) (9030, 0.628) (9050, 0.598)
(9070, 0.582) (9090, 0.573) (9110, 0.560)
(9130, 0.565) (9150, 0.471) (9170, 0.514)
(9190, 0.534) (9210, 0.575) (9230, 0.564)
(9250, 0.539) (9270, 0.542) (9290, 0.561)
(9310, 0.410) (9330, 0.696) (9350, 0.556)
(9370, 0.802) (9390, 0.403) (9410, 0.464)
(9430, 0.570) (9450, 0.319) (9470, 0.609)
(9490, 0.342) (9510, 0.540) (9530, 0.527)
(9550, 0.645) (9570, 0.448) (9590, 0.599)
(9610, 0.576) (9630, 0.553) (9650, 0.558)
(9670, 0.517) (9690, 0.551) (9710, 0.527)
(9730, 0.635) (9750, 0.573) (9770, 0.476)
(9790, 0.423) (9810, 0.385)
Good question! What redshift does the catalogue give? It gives 0.289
